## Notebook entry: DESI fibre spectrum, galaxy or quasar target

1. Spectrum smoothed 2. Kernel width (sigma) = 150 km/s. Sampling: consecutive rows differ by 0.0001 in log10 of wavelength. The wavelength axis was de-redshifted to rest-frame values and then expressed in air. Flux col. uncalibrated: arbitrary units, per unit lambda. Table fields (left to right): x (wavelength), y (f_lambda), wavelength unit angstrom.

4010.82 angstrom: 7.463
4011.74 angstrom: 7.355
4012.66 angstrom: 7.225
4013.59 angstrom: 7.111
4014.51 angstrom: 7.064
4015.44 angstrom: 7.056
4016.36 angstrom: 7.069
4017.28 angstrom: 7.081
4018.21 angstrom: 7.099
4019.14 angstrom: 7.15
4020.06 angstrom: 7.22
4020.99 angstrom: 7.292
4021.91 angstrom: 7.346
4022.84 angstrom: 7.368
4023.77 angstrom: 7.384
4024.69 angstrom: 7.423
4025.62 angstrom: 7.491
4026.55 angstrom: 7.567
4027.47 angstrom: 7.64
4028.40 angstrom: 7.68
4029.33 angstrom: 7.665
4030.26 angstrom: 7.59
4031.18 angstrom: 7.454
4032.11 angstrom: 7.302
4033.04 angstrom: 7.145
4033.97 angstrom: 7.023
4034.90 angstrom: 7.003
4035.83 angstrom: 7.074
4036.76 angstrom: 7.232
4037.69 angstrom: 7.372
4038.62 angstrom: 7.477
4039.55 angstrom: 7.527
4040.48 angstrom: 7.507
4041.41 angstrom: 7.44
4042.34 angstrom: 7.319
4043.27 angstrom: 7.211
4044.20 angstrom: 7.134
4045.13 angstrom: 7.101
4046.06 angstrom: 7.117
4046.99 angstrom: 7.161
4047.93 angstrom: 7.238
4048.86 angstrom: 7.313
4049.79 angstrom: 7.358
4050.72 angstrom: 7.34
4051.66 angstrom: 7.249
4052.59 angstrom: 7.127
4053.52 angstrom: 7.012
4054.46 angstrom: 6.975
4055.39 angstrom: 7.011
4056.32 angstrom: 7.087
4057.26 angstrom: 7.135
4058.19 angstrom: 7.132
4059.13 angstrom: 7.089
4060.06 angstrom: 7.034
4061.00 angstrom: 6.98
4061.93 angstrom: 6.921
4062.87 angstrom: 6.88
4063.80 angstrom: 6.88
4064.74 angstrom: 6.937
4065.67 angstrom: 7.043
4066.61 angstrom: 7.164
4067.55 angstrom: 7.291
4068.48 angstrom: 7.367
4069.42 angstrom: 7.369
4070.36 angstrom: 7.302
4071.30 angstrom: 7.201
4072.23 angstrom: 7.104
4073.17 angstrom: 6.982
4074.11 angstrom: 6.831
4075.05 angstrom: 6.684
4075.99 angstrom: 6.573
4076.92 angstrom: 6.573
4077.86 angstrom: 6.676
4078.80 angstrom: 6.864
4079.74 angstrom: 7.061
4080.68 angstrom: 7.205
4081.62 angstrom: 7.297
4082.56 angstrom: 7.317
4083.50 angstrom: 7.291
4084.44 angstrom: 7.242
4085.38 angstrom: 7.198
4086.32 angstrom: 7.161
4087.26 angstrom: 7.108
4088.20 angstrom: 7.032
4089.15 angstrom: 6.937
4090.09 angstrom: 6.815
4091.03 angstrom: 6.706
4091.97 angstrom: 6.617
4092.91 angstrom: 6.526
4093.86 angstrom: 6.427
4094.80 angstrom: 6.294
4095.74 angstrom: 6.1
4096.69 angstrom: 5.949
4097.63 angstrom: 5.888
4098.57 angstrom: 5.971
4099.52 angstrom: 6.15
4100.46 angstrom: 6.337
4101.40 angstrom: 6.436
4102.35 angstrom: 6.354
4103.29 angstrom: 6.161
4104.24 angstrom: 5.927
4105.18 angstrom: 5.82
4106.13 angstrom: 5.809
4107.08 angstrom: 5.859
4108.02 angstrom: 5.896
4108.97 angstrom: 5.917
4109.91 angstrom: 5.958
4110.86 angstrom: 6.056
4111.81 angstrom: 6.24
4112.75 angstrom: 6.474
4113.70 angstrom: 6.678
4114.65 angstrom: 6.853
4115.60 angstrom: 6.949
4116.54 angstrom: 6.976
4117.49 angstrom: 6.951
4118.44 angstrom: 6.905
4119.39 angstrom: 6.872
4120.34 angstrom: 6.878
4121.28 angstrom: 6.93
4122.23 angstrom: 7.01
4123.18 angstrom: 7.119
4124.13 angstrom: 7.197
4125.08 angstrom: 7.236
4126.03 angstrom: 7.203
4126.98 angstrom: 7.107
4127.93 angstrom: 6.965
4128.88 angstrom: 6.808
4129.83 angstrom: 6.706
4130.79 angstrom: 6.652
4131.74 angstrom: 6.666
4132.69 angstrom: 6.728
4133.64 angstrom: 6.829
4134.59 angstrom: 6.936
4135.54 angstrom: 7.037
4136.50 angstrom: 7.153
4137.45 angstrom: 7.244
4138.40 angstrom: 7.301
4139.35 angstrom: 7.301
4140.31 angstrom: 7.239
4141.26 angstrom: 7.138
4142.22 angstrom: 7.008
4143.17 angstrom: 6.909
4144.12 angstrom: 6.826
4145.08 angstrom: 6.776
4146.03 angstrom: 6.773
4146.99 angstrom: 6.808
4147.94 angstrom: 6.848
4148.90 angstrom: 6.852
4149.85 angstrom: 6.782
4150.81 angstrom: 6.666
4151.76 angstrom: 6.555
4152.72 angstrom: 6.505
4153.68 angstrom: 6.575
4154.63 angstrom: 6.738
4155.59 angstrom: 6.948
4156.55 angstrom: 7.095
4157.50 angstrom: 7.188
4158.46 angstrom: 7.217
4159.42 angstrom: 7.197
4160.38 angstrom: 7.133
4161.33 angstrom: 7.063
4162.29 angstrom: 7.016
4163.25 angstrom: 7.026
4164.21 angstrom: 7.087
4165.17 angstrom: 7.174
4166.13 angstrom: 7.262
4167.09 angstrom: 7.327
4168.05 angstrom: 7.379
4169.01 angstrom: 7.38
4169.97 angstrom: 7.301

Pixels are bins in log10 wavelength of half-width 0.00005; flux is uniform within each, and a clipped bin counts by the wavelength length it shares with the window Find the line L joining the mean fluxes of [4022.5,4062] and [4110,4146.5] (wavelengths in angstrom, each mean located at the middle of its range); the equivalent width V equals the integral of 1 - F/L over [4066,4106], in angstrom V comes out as 2.0 angstrom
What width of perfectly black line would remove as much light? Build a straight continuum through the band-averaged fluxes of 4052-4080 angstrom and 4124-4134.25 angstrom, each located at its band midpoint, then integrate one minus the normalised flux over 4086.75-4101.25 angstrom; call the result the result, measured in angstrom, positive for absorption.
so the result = 1.1 angstrom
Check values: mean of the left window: 7.01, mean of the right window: 6.91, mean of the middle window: 6.46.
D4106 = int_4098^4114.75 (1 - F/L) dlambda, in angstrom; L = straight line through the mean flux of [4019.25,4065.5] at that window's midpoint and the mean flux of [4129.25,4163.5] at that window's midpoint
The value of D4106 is 2.1 angstrom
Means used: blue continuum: 7.24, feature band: 6.14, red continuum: 6.93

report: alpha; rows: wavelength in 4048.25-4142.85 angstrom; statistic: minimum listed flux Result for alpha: 5.809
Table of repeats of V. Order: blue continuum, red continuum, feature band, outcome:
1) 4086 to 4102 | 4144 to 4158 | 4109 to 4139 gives -0.9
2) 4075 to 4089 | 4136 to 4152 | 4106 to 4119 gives 1.1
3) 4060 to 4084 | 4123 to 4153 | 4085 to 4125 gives 2.7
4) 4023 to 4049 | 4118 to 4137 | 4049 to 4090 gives 0.7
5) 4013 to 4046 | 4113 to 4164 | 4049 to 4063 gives 0.2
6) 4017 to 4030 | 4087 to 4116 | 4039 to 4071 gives -1.0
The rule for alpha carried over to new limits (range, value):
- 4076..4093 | 6.526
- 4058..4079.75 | 6.573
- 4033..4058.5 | 6.975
